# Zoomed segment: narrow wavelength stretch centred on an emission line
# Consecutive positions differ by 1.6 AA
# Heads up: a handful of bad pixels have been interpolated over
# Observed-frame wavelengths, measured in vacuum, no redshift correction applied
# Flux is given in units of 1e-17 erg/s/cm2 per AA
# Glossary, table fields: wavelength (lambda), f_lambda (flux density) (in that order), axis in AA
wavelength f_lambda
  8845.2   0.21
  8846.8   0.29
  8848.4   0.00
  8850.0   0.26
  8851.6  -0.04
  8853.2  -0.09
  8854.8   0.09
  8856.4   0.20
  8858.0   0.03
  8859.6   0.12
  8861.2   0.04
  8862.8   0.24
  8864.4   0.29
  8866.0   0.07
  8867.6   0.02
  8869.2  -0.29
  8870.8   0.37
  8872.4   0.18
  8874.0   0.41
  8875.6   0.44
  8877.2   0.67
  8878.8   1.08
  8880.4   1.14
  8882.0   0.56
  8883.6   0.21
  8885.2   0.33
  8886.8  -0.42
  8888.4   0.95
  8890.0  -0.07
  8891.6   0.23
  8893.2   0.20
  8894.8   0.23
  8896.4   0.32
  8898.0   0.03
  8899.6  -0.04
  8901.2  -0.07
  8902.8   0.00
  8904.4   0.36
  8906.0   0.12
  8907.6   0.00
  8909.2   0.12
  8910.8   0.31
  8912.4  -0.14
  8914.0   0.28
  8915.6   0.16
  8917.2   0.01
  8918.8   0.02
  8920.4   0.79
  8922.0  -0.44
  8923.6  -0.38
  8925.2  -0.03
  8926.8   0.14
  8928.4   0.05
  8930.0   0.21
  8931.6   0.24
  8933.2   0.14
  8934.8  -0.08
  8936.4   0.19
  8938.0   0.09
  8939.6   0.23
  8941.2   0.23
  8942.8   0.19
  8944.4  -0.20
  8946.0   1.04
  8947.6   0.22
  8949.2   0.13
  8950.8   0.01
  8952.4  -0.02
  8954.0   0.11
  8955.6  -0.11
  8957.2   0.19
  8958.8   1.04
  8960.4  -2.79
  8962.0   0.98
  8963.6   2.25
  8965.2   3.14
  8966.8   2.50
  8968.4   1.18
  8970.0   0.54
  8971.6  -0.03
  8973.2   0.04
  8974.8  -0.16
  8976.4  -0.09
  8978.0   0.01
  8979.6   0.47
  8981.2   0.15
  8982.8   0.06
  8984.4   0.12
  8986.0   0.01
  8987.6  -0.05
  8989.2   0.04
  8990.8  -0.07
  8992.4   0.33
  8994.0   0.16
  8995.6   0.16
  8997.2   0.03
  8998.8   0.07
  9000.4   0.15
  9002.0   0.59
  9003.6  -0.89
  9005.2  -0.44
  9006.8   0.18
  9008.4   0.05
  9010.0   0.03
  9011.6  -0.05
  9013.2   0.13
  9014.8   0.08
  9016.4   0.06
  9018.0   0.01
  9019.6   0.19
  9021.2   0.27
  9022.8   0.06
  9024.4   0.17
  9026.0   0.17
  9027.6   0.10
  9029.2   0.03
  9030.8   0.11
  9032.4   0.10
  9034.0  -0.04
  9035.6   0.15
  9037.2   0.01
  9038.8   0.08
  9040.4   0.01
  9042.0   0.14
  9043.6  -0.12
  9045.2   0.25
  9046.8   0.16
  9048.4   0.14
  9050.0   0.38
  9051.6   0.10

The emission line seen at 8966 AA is [O III] 5007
